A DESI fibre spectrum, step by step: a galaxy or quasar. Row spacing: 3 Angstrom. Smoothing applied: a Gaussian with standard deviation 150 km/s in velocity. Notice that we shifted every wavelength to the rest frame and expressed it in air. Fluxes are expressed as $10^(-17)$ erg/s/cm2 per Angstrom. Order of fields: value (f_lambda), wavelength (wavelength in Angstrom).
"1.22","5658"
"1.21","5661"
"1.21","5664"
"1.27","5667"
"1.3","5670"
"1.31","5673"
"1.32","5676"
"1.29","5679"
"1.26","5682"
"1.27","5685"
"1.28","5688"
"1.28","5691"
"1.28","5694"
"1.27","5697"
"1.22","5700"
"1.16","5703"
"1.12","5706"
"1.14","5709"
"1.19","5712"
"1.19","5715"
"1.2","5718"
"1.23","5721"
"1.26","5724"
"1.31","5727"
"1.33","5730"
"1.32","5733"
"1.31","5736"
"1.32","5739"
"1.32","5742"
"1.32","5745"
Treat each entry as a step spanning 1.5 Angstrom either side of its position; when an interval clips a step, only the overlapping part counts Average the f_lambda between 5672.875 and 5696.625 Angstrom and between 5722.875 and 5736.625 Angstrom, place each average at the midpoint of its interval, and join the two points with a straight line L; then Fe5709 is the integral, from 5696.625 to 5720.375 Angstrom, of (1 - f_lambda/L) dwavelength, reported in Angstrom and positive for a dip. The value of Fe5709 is 2.1 Angstrom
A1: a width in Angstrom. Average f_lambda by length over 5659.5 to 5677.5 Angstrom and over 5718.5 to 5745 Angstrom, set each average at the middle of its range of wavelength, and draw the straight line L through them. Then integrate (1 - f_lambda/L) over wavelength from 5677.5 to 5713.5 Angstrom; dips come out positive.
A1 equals 1.45 Angstrom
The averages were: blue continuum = 1.27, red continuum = 1.3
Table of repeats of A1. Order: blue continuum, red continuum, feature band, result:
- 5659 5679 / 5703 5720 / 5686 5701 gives -0.7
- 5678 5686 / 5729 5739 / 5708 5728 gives 1.4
